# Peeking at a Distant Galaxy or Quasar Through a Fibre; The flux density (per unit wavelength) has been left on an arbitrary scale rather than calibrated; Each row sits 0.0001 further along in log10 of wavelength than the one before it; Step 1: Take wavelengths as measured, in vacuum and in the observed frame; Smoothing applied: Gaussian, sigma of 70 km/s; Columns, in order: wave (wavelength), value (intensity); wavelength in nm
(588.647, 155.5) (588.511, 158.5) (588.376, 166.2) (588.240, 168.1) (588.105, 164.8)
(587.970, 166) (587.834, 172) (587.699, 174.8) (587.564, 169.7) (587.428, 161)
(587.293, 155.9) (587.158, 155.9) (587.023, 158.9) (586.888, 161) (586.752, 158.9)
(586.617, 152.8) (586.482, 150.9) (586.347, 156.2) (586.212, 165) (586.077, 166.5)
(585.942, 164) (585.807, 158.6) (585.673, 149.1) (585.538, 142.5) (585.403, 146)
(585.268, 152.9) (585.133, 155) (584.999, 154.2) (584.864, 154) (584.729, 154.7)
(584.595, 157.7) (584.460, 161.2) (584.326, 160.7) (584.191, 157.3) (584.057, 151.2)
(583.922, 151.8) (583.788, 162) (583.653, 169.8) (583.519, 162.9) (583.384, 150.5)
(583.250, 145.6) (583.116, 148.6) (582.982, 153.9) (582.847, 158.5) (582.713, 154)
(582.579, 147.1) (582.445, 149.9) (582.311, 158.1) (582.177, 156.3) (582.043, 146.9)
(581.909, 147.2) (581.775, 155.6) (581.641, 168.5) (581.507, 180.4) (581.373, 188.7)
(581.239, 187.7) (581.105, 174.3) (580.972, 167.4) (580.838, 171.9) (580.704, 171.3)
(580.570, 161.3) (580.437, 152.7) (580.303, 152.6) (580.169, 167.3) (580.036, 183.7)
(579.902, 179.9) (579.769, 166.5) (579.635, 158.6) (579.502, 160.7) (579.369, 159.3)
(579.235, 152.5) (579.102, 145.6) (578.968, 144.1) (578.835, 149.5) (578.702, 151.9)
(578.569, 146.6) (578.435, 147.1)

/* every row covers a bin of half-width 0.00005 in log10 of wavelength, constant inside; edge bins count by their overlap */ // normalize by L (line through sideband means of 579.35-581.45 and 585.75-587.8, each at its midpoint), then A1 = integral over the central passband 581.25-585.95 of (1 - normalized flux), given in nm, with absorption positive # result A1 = 0.239 nm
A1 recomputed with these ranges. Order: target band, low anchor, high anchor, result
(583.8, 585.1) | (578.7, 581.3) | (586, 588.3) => 0.05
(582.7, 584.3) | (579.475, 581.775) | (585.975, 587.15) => 0.09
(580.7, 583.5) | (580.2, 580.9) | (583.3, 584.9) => -0.01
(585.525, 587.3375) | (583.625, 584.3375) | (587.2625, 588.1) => 0.07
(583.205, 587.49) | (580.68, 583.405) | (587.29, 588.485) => 0.21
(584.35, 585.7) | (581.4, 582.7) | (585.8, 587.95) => 0.06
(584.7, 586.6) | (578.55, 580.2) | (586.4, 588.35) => 0.08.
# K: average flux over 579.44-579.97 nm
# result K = 166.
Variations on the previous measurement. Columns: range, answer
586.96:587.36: 157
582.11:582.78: 153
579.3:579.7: 160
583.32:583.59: 157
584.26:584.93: 158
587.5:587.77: 173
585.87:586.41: 163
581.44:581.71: 174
